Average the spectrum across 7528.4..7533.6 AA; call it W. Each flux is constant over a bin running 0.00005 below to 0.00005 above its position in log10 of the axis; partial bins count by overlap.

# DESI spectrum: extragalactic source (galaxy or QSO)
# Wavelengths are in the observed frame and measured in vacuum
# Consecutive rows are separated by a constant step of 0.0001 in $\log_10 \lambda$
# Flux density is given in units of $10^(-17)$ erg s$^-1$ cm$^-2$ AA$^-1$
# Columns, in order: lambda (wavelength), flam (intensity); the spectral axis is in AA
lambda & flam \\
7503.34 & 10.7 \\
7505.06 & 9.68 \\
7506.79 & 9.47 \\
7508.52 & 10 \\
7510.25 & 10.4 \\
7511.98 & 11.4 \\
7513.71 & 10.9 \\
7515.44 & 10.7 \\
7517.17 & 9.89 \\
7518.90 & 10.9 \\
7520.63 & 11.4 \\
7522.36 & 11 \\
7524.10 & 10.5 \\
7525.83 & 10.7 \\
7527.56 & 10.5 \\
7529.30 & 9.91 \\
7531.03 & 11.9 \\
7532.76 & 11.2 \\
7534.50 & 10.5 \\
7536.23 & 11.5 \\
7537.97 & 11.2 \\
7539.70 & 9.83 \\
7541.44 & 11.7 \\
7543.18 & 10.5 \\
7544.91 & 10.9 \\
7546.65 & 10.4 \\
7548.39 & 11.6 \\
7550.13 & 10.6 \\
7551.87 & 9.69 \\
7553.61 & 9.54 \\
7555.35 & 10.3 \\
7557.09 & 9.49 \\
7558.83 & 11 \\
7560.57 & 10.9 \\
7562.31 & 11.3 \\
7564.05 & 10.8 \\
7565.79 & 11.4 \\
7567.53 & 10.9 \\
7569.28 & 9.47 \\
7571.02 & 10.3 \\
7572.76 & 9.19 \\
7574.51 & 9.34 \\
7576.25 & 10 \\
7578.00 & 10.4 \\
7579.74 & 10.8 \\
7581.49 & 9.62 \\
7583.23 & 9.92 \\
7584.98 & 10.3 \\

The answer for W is 11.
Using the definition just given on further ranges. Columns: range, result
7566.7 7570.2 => 10.2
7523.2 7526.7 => 10.6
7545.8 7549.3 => 11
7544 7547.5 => 10.7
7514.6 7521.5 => 10.7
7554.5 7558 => 9.91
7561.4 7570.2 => 10.8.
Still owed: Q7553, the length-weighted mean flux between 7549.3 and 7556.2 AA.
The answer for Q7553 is 10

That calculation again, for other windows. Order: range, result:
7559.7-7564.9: 11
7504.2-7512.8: 10.2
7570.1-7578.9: 9.85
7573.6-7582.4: 10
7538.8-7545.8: 10.7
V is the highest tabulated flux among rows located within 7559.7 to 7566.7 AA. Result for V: 11.4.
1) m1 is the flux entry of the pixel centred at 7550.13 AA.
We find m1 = 10.6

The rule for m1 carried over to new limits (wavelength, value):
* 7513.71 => 10.9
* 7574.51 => 9.34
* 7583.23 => 9.92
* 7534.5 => 10.5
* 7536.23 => 11.5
